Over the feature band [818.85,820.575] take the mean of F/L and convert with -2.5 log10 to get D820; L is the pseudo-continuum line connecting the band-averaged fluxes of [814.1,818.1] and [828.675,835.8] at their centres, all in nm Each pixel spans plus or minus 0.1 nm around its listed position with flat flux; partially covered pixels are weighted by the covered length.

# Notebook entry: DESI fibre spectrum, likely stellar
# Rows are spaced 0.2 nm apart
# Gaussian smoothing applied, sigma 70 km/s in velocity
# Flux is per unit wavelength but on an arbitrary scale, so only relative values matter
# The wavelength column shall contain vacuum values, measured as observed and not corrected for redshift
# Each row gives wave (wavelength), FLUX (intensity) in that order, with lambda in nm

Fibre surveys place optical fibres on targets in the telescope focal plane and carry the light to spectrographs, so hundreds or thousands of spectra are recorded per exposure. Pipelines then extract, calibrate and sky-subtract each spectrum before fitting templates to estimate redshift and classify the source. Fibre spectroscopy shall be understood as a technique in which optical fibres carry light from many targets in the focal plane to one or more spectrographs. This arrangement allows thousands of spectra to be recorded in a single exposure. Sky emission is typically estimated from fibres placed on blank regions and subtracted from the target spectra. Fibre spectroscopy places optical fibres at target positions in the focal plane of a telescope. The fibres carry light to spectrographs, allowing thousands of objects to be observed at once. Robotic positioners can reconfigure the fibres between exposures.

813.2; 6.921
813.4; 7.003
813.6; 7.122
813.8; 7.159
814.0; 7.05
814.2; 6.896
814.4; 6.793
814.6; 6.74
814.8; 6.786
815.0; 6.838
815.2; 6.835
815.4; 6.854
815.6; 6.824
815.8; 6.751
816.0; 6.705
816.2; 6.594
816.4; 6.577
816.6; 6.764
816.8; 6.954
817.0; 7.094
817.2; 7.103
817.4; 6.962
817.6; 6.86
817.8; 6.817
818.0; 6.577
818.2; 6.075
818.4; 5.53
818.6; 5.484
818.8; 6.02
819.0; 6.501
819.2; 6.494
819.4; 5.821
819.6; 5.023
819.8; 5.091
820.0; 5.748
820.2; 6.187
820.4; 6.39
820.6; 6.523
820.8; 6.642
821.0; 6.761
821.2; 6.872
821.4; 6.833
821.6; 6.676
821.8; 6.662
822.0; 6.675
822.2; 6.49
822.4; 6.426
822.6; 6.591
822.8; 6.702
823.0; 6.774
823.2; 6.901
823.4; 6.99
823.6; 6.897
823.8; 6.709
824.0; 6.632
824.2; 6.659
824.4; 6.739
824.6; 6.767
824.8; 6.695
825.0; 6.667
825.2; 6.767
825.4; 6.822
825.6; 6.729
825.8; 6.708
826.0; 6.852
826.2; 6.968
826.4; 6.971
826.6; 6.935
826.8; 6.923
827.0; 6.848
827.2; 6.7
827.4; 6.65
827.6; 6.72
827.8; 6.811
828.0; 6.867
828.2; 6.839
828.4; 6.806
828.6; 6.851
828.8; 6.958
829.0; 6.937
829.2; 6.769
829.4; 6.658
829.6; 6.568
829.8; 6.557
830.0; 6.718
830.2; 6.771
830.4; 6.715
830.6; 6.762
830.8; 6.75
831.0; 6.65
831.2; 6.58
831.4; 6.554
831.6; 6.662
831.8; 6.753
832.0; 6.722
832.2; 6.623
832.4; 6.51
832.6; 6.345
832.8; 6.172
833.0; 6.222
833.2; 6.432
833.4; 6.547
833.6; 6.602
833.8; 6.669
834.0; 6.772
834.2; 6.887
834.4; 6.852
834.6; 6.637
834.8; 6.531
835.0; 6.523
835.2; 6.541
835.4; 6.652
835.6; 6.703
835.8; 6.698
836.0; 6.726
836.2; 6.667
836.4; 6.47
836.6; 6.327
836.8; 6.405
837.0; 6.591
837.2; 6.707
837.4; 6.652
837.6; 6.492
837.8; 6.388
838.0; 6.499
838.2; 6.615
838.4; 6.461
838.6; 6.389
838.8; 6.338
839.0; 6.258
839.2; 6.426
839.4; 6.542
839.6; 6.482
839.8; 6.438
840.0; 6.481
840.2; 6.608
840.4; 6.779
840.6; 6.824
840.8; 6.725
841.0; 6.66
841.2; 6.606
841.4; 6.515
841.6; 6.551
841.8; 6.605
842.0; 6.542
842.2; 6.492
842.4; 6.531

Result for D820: 0.14 mag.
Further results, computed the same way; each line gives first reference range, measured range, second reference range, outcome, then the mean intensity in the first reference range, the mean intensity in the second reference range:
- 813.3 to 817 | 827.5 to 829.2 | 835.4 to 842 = -0.03 mag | 6.85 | 6.55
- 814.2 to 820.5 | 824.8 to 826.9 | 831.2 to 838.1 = -0.05 mag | 6.45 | 6.57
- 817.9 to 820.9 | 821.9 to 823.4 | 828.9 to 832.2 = -0.08 mag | 6.01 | 6.69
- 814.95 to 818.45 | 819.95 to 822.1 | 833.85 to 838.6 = 0.02 mag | 6.72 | 6.6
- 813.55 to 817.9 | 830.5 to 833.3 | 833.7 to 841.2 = 0.02 mag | 6.86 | 6.58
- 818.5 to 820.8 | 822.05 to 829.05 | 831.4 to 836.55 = -0.09 mag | 5.97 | 6.59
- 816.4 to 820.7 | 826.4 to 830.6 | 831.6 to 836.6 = -0.05 mag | 6.29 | 6.59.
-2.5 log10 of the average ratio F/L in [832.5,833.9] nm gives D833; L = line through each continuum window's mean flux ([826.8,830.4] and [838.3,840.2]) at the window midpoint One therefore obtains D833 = 0.03 mag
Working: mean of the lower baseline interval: 6.77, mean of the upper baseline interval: 6.43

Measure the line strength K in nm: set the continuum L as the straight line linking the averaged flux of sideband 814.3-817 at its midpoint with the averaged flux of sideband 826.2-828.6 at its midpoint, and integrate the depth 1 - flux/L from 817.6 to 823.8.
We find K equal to 0.38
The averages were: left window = 6.78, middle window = 6.39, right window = 6.83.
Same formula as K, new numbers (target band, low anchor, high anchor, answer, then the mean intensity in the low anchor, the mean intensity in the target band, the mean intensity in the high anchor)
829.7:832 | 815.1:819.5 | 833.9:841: -0.04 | 6.55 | 6.68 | 6.58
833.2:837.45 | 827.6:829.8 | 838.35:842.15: 0.02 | 6.79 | 6.62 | 6.54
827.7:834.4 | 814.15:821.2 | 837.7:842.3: -0.17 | 6.48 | 6.67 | 6.53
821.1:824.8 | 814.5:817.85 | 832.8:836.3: 0.01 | 6.83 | 6.72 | 6.61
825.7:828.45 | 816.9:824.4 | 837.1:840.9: -0.14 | 6.47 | 6.83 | 6.53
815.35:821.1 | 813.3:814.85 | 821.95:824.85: 0.37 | 6.95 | 6.4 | 6.71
